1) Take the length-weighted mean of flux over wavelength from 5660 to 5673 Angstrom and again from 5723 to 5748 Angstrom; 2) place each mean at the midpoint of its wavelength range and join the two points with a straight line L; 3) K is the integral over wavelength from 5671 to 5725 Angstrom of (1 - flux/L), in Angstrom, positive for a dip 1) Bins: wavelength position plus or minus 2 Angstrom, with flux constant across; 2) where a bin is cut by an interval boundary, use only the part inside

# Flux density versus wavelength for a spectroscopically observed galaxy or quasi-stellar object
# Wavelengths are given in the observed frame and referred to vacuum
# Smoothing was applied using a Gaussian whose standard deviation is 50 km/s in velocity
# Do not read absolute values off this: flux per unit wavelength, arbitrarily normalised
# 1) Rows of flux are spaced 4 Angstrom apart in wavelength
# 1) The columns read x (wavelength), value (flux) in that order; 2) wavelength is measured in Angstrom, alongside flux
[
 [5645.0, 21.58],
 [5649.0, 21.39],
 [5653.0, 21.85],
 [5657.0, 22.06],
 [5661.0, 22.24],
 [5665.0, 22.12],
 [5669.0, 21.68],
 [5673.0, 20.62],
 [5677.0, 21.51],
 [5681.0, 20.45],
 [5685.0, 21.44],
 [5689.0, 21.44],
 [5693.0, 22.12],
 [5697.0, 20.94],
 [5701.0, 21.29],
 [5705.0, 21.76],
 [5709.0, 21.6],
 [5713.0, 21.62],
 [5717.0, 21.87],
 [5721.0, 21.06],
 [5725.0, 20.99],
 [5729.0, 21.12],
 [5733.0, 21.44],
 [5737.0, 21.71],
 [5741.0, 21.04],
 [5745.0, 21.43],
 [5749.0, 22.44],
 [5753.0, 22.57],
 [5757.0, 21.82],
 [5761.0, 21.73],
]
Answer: 0.6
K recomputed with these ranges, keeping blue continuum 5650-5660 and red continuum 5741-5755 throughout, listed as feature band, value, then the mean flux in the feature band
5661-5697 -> 0.8 Angstrom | 21.4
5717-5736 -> 0.6 Angstrom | 21.3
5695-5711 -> 0.4 Angstrom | 21.4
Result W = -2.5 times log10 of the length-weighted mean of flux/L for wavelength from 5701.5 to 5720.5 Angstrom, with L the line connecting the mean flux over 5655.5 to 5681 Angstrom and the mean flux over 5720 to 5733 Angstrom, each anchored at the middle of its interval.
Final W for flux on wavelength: -0.02 mag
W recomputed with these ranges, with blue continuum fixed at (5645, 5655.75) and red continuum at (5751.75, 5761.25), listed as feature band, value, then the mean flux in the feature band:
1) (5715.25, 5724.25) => 0.03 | 21.4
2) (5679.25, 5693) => 0.03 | 21.3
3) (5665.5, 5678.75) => 0.02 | 21.4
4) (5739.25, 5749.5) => 0.02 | 21.5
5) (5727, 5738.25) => 0.03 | 21.4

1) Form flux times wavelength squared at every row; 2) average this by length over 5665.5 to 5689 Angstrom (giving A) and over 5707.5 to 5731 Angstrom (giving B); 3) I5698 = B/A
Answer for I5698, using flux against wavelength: 1.02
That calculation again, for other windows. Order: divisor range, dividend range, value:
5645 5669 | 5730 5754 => 1.02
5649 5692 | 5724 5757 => 1.03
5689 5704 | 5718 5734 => 1.00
